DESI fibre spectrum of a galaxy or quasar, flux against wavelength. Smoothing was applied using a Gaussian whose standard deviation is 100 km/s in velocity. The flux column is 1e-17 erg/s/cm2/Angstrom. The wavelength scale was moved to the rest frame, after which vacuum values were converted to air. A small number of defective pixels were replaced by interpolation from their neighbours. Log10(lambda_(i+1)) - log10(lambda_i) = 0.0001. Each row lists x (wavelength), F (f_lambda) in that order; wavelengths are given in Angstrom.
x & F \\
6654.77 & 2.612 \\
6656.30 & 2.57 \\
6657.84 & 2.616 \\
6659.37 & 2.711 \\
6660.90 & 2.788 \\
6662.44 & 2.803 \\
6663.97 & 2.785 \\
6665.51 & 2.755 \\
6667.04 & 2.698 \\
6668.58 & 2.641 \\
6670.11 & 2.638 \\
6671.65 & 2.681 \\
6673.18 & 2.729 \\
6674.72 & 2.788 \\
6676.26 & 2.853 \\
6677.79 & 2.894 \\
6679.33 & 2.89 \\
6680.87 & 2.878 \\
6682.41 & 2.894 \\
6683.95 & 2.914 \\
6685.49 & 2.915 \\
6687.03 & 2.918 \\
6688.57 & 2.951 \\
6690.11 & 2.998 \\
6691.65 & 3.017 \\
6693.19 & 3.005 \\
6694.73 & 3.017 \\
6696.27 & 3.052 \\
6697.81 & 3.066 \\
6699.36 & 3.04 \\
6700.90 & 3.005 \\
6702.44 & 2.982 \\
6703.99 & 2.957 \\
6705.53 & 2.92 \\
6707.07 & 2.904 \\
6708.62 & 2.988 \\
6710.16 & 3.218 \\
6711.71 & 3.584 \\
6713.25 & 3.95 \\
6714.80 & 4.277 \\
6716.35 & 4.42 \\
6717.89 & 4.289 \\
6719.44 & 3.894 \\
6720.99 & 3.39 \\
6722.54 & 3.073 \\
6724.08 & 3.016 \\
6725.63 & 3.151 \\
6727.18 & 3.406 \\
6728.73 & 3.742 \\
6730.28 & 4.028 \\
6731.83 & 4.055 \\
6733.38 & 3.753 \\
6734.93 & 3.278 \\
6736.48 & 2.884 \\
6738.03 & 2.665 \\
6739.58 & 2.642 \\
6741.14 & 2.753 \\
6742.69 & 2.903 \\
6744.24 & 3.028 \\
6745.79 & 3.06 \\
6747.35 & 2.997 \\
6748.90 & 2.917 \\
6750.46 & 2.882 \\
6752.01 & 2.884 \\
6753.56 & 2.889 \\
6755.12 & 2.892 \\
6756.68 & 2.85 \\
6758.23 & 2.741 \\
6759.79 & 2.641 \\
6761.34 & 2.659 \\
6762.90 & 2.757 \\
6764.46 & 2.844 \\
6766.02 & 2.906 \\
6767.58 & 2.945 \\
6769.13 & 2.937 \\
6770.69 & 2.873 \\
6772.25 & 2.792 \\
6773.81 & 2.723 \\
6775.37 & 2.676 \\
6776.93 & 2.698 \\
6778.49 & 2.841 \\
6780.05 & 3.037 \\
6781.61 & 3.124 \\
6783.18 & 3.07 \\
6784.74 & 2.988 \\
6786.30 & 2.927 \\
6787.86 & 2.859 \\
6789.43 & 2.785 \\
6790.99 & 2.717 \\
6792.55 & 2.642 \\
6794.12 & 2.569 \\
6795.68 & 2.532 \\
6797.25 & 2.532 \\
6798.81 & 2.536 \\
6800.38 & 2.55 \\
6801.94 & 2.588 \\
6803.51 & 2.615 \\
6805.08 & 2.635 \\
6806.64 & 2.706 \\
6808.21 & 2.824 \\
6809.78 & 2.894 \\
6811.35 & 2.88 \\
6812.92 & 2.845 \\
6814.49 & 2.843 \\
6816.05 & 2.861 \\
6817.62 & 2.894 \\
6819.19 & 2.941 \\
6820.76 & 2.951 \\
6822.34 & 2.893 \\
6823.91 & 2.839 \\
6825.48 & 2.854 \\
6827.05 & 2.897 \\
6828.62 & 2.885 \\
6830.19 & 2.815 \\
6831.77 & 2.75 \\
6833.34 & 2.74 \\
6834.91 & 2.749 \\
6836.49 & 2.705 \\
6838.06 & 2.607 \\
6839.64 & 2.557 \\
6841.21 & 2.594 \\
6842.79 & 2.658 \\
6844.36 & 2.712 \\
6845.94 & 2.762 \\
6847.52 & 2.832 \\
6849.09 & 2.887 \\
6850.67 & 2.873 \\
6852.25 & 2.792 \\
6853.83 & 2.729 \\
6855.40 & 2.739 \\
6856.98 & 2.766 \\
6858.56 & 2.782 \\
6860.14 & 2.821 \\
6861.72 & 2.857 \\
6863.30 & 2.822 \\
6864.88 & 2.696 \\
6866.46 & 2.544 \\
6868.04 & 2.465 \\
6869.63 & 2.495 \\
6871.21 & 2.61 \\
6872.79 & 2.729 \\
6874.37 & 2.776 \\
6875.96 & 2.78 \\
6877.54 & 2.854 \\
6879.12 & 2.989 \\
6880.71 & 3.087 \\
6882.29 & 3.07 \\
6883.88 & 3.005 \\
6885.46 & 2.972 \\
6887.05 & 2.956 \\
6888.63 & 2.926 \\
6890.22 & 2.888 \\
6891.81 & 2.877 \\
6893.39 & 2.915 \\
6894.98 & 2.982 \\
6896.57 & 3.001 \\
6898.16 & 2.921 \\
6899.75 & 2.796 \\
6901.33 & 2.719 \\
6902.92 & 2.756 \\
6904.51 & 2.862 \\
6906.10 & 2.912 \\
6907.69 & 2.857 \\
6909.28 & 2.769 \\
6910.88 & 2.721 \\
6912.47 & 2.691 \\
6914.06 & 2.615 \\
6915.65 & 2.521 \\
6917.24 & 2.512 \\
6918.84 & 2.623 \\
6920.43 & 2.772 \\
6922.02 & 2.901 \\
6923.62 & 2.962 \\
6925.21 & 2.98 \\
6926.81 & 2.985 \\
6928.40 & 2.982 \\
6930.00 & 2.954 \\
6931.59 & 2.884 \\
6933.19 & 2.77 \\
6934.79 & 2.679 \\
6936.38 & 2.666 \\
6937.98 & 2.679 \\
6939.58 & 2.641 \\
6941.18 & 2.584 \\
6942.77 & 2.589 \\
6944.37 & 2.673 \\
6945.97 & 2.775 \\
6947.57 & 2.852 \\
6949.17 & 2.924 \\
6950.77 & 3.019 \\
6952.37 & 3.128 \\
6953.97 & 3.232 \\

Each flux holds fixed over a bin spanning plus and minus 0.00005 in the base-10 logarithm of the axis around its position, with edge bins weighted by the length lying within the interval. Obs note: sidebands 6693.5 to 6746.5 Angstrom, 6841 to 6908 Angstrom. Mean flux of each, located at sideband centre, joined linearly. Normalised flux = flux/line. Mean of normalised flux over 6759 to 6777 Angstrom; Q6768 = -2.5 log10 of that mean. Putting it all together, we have 0.13 mag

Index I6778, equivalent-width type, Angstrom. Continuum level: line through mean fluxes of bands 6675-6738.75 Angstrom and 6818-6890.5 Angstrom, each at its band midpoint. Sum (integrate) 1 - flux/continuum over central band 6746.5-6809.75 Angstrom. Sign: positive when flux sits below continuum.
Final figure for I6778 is 4.96 Angstrom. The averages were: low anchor 3.24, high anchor 2.8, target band 2.79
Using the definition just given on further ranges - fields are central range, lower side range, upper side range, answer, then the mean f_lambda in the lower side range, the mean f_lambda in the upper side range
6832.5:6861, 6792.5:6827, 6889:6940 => 0.3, 2.75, 2.81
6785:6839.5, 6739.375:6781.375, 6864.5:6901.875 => 1.6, 2.85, 2.84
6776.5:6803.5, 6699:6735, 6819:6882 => 2.9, 3.48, 2.77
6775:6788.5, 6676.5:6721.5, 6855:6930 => 0.5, 3.21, 2.82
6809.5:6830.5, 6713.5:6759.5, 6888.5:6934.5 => 1.2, 3.27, 2.83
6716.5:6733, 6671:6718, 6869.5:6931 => -3.0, 3.11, 2.84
